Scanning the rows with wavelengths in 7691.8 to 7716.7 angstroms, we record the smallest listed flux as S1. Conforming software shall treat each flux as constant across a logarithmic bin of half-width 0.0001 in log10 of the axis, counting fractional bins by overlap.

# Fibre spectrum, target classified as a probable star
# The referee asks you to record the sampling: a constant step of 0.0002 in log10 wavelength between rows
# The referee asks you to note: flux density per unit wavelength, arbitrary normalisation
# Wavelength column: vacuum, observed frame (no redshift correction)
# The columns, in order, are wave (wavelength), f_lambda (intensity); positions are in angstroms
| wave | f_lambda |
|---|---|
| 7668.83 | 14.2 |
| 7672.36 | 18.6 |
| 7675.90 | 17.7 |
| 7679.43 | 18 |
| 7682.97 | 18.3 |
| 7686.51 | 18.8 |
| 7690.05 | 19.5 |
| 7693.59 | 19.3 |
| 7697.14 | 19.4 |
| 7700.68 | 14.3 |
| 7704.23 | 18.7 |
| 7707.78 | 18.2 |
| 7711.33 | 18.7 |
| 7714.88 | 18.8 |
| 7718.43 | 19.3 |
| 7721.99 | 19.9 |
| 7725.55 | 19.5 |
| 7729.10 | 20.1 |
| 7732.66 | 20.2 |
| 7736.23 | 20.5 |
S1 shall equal 14.3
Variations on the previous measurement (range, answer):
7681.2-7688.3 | 18.3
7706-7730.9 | 18.2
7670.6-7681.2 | 17.7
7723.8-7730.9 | 19.5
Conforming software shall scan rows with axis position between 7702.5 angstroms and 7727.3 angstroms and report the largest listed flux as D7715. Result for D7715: 19.9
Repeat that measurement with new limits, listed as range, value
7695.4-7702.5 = 19.4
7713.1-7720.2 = 19.3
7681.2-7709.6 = 19.5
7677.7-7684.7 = 18.3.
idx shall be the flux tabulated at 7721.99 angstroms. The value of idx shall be 19.9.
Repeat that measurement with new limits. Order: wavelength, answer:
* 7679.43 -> 18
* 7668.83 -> 14.2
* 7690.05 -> 19.5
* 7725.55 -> 19.5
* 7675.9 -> 17.7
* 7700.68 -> 14.3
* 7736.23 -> 20.5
